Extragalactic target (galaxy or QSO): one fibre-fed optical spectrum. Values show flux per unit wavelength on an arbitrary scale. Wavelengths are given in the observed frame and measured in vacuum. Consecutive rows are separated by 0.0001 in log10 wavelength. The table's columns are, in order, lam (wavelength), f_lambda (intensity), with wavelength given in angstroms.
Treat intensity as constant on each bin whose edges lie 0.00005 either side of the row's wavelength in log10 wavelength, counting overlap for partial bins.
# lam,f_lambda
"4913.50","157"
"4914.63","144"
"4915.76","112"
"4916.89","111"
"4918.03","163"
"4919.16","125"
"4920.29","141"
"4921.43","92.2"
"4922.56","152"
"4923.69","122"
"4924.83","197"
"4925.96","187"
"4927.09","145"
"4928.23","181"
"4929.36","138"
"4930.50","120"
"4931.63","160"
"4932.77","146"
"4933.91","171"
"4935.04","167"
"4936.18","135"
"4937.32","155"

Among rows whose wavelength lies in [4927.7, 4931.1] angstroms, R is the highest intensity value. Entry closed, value 181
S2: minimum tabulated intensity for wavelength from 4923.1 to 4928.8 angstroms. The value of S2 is 122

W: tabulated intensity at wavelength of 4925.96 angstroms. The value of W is 187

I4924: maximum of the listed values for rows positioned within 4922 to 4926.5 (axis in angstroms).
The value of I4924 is 197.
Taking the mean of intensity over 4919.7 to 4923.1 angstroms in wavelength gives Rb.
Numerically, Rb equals 128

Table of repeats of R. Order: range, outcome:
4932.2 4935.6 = 171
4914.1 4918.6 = 163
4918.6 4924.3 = 152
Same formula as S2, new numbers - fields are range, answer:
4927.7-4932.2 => 120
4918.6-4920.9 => 125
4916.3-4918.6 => 111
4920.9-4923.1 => 92.2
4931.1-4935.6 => 146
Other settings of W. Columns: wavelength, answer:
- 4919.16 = 125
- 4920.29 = 141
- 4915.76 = 112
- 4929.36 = 138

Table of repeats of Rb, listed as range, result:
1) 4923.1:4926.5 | 168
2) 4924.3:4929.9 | 170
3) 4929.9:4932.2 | 140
